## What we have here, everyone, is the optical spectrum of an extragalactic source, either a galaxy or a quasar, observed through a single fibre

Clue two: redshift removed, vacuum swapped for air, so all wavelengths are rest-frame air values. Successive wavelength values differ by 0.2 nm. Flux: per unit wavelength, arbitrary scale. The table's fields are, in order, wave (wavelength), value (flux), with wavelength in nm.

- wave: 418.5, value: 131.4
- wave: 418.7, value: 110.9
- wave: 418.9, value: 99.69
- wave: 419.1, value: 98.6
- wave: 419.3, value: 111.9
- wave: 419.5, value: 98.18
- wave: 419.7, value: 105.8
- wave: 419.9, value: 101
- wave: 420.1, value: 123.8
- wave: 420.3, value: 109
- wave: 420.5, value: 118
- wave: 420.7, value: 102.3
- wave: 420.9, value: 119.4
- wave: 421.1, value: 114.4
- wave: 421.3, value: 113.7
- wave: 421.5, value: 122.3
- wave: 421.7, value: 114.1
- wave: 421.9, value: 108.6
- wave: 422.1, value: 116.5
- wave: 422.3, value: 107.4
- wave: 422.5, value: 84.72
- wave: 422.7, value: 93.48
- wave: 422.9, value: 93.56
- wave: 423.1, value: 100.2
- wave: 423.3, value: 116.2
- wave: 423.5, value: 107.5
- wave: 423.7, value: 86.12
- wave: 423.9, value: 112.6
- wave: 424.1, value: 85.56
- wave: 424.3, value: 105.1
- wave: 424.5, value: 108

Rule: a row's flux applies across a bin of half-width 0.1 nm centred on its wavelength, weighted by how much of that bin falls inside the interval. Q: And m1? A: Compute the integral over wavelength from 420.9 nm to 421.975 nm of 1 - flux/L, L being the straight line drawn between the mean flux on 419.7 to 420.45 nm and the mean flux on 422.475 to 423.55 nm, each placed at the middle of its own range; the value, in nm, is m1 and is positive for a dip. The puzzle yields -0.09 nm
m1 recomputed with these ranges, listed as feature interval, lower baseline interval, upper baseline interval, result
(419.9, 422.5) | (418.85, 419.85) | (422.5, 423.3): -0.331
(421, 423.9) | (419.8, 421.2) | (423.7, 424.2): -0.065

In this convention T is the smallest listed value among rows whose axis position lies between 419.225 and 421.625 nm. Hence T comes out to 98.18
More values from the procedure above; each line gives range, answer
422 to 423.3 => 84.72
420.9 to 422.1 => 108.6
